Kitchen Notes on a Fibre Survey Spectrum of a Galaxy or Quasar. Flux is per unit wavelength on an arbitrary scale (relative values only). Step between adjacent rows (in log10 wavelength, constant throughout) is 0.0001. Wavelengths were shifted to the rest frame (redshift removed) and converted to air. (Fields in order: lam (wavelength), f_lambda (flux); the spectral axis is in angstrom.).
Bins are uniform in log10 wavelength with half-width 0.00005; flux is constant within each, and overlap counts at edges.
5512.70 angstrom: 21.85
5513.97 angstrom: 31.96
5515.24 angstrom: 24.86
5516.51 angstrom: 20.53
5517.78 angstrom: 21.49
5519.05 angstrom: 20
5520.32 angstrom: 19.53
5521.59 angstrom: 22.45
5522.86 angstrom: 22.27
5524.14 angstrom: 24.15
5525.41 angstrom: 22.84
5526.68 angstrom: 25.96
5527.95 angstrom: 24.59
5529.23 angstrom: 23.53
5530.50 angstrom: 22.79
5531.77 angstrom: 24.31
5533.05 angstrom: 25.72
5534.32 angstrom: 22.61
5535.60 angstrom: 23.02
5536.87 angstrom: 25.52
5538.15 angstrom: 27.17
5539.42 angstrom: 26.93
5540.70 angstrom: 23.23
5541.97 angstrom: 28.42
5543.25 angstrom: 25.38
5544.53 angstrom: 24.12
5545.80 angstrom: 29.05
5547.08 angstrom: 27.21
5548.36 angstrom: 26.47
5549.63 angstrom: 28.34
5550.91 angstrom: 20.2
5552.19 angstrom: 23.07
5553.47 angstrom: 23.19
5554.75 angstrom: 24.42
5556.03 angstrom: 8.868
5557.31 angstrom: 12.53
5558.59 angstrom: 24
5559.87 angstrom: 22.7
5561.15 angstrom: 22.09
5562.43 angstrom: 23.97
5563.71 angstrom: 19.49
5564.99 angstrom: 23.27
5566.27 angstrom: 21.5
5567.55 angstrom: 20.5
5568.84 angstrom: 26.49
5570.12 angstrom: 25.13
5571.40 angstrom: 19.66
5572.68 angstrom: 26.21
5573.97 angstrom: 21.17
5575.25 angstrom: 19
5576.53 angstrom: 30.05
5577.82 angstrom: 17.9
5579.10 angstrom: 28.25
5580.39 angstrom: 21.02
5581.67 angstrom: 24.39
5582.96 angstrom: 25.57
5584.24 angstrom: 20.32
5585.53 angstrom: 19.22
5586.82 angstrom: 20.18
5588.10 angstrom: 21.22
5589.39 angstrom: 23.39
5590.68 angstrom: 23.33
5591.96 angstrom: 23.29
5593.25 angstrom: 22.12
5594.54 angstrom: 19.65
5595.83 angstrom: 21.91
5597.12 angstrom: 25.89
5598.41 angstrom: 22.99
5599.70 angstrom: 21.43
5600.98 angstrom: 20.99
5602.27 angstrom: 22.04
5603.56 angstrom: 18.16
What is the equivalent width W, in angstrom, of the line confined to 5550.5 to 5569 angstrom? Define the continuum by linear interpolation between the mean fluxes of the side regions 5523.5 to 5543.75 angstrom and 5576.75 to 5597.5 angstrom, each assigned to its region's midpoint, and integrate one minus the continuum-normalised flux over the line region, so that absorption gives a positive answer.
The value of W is 2.1 angstrom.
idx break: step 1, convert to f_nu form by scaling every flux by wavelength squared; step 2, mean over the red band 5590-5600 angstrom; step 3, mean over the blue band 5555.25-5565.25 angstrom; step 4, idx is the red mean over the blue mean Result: 1.17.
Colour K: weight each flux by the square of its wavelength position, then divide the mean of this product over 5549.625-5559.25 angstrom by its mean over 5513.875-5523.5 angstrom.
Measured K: 0.91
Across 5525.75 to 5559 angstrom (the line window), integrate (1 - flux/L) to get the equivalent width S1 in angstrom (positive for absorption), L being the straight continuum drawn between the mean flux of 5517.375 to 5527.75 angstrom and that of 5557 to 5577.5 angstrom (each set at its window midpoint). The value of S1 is -2.1 angstrom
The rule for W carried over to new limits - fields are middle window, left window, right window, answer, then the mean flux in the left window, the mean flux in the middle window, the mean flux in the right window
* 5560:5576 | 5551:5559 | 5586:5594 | -1.7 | 19.3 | 22.4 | 22.2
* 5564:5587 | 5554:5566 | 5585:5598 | -1.8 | 20.2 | 22.8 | 22.1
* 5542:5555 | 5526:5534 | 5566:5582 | -0.8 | 24.4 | 25.3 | 23.2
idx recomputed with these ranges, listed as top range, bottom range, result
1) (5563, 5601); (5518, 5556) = 0.95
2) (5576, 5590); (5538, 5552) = 0.89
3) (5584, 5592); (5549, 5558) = 1.08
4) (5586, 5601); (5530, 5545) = 0.91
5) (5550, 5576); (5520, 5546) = 0.89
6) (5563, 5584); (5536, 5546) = 0.90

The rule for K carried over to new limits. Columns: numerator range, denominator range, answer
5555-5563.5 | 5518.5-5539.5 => 0.82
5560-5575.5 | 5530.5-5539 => 0.92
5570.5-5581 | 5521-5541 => 0.96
